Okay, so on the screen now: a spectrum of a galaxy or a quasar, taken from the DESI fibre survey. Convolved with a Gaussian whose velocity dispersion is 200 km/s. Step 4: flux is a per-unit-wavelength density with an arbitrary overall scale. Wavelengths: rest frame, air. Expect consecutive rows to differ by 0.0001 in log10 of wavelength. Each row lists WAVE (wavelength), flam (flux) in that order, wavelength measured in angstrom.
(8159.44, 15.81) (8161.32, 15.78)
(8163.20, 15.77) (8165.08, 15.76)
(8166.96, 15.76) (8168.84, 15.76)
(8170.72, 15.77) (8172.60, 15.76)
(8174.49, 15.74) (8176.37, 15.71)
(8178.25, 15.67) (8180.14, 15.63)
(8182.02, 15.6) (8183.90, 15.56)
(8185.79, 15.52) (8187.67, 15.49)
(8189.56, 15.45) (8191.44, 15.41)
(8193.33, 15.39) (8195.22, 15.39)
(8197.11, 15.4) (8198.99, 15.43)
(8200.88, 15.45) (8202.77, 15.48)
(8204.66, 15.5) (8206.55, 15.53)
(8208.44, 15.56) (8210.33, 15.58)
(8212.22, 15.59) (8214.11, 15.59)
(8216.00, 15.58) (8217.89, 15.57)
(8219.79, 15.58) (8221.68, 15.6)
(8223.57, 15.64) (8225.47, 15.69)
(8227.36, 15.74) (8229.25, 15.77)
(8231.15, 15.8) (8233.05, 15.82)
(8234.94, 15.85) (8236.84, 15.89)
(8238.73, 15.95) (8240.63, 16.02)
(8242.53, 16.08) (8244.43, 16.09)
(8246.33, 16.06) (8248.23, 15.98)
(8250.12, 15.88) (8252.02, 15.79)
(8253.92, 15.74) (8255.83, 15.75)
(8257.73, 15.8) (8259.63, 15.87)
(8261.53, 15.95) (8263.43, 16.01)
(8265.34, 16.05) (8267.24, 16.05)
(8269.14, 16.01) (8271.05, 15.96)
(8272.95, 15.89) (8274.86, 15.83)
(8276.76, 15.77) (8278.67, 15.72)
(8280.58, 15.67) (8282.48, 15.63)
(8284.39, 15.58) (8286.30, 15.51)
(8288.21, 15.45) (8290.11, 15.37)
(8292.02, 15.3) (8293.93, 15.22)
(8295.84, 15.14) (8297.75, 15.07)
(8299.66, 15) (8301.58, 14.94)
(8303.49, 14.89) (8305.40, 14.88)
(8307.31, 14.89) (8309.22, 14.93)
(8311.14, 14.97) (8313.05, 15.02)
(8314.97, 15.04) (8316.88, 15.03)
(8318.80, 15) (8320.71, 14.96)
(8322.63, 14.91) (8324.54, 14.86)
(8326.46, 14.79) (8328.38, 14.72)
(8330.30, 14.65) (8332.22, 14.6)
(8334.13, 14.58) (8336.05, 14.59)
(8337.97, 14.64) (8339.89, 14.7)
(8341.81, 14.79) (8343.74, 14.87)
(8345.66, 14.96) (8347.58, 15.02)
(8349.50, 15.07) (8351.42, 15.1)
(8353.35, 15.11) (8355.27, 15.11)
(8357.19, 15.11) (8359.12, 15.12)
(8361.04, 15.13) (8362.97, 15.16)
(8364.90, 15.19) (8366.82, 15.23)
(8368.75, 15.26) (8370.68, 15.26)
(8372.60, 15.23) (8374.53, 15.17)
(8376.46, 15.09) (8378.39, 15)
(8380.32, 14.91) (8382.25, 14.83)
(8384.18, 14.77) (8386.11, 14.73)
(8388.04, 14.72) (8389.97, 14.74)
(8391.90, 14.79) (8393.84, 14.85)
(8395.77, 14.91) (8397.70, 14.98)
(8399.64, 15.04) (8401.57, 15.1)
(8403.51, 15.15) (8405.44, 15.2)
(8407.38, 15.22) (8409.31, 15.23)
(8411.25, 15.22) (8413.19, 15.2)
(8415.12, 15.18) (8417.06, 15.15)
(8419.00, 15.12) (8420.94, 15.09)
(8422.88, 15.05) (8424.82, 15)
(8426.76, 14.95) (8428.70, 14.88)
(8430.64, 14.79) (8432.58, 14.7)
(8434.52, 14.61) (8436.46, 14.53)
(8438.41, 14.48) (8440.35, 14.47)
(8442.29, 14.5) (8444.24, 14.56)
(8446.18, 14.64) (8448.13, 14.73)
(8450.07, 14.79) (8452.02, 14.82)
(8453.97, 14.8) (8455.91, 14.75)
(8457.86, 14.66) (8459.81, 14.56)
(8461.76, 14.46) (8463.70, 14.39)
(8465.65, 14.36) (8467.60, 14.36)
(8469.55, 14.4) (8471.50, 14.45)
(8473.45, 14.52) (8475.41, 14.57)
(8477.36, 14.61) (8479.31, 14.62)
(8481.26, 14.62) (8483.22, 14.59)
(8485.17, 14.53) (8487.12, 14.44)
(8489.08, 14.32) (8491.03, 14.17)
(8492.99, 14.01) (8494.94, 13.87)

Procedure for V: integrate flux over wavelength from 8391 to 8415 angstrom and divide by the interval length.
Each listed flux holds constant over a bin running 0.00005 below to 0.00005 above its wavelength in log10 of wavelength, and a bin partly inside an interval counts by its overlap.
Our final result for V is 15.1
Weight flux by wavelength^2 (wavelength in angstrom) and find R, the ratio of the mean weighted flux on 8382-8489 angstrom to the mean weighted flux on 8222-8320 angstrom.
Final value 1.0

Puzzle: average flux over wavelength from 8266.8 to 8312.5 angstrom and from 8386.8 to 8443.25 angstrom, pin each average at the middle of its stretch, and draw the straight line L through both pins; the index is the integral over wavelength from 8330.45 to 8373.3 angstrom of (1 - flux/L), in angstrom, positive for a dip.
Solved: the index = 0.5 angstrom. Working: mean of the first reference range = 15.4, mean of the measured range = 15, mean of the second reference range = 14.9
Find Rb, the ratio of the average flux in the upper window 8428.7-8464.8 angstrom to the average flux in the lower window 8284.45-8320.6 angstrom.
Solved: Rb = 0.97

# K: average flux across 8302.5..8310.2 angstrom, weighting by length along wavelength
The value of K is 14.9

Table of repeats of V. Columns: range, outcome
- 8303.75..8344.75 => 14.8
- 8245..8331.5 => 15.4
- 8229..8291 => 15.8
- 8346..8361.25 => 15.1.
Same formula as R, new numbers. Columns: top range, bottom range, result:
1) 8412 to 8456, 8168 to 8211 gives 1.01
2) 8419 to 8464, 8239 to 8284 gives 0.97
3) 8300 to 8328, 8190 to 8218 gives 0.99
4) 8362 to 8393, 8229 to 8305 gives 0.98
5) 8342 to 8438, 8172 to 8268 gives 1.00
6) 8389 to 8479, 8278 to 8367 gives 1.01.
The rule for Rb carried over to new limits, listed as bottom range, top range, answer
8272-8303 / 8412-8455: 0.96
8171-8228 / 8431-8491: 0.94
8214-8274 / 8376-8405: 0.94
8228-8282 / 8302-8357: 0.94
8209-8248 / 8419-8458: 0.94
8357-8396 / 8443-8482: 0.97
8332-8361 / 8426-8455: 0.98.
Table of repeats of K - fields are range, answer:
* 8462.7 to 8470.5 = 14.4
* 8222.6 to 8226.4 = 15.7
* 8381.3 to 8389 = 14.8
